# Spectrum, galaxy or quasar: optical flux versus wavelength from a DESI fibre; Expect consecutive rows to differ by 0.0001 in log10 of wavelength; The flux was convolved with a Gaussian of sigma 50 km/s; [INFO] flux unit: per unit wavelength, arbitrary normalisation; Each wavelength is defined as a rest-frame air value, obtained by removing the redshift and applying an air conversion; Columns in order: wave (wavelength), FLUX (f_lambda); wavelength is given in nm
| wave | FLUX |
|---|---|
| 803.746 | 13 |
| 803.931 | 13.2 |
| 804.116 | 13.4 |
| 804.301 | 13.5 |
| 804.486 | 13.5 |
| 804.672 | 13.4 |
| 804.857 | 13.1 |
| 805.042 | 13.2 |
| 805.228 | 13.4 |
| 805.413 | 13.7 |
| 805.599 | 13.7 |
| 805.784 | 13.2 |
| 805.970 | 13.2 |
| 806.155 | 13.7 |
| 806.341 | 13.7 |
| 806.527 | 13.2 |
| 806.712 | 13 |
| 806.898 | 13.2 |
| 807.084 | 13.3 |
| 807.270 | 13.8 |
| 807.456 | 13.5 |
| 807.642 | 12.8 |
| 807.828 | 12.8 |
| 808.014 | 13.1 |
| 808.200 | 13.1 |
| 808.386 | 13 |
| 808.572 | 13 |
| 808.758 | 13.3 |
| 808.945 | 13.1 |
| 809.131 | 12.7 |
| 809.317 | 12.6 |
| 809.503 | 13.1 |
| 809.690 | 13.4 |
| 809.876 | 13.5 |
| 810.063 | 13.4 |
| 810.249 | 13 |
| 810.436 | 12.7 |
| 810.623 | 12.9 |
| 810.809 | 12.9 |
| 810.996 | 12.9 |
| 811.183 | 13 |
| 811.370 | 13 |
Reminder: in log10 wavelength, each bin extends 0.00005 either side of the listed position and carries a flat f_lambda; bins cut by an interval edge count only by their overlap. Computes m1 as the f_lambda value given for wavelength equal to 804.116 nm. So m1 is 13.4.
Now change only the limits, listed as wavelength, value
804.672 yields 13.4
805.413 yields 13.7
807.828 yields 12.8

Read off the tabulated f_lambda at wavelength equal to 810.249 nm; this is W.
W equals 13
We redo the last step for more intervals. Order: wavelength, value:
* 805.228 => 13.4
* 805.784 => 13.2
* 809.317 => 12.6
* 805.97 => 13.2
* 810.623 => 12.9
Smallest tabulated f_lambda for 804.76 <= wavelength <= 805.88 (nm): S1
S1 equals 13.1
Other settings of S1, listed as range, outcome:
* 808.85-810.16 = 12.6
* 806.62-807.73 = 12.8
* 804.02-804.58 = 13.4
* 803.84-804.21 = 13.2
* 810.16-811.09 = 12.7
